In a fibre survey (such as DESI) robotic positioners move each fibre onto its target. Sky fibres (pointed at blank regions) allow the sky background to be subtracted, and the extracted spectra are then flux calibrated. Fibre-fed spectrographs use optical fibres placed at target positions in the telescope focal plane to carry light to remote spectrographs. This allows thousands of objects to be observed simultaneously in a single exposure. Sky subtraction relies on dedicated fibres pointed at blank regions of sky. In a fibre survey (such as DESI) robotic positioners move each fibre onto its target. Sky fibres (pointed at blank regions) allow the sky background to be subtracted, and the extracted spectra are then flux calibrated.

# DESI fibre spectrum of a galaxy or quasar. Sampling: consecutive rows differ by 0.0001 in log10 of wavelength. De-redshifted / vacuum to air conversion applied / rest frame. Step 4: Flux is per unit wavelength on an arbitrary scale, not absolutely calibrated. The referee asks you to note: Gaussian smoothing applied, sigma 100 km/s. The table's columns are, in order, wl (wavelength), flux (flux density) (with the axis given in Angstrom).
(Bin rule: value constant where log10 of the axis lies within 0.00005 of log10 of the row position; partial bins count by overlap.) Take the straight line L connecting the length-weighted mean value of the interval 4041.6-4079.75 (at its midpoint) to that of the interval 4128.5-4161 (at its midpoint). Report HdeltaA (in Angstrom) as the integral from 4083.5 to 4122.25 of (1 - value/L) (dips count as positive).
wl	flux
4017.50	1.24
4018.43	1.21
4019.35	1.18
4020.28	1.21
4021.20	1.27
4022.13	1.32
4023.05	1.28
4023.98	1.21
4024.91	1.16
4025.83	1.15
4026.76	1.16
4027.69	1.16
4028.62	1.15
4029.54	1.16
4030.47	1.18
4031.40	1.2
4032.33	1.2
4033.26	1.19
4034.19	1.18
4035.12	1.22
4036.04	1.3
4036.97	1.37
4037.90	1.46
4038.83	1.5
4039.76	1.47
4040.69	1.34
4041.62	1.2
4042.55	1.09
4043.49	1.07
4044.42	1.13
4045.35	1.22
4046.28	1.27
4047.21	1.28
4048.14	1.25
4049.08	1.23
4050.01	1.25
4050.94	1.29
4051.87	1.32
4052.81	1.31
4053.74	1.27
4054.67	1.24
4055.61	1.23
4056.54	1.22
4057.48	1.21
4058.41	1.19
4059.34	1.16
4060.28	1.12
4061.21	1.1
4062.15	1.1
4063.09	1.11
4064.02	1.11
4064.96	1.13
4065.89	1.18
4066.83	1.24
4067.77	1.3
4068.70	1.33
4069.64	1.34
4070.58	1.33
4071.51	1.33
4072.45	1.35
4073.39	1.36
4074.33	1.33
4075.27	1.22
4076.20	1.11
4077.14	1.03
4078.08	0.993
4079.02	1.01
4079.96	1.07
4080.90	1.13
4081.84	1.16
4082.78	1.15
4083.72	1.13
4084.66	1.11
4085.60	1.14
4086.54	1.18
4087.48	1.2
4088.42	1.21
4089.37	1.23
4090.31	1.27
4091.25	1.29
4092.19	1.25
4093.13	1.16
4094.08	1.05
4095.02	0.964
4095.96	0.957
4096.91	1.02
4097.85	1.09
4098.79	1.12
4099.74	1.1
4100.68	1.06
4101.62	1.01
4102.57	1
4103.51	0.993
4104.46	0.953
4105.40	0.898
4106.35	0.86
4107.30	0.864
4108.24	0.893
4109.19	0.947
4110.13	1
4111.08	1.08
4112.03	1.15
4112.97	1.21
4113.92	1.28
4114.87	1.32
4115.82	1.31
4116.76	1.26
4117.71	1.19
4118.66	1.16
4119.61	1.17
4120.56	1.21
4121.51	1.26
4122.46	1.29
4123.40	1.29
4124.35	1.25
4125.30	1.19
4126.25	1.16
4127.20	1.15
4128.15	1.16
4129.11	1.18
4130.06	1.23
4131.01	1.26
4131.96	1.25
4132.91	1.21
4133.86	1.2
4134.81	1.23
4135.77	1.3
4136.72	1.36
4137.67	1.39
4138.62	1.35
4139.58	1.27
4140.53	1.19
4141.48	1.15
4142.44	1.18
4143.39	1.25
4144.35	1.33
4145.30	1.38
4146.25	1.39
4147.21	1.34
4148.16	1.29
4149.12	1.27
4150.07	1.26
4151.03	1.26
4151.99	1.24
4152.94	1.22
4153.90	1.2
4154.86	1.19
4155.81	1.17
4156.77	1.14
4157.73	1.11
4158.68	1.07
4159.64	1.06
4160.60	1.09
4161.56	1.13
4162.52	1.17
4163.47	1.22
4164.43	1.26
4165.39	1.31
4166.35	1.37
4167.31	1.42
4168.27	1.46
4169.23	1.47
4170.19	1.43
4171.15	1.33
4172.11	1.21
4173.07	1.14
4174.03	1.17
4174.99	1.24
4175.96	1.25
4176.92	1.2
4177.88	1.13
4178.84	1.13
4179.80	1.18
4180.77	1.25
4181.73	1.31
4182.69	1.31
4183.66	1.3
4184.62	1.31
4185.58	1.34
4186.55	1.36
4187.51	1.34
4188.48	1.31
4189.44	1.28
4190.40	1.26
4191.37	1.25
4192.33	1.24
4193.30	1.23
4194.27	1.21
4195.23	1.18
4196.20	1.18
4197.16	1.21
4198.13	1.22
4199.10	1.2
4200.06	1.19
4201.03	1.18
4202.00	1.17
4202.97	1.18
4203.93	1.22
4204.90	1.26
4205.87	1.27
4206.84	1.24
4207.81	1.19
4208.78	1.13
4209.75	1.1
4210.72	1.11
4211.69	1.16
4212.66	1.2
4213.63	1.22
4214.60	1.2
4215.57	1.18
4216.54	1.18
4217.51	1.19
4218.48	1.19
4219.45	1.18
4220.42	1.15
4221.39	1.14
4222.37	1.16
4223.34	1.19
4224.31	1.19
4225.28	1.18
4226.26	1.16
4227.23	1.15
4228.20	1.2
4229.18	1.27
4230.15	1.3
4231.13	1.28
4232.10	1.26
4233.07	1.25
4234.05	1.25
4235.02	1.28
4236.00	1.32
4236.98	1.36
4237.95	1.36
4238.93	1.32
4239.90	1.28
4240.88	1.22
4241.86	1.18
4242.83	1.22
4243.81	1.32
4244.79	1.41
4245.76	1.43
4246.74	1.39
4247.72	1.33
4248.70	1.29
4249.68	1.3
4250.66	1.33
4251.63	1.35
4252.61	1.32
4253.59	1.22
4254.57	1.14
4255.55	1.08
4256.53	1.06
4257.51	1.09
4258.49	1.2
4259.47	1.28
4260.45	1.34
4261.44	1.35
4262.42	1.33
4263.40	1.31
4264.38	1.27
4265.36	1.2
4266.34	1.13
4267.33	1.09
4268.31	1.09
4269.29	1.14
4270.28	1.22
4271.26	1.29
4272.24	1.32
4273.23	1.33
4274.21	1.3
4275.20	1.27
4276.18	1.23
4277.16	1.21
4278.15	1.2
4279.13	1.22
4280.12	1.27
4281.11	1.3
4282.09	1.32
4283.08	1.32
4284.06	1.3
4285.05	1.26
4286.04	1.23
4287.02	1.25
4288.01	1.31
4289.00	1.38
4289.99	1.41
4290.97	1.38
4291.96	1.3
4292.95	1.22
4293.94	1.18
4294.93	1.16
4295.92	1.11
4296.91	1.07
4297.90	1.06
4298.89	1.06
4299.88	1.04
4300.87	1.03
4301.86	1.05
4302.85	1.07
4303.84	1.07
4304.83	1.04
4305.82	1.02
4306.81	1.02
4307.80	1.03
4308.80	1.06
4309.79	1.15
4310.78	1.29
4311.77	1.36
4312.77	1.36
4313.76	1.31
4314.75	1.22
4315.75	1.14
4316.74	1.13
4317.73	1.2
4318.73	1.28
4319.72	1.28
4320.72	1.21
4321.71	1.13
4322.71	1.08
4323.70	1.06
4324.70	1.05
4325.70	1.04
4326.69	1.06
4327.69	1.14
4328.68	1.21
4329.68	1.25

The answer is 3.5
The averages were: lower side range 1.21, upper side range 1.24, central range 1.11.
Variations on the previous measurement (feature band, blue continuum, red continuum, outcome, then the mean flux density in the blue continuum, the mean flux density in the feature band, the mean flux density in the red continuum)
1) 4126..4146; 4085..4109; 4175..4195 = -1.67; 1.07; 1.25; 1.26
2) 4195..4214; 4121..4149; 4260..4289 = 1.01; 1.26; 1.19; 1.26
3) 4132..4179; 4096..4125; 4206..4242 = -4.06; 1.11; 1.25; 1.21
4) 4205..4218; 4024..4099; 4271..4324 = 0.18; 1.2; 1.18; 1.2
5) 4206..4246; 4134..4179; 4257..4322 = 0.07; 1.25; 1.23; 1.21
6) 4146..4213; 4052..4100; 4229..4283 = -0.45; 1.18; 1.23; 1.26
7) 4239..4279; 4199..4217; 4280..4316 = -2.06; 1.19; 1.25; 1.19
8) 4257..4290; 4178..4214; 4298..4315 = -2.85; 1.23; 1.26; 1.13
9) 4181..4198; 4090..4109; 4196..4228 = -1.71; 1.04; 1.27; 1.18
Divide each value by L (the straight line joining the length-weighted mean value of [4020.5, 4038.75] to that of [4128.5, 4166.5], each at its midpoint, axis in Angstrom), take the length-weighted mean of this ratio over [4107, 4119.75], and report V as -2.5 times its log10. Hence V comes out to 0.09 mag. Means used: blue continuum 1.23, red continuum 1.24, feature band 1.13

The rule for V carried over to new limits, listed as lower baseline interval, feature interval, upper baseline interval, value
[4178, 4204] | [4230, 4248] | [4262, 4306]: -0.07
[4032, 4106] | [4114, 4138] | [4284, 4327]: -0.05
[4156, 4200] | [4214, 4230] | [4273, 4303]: 0.04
